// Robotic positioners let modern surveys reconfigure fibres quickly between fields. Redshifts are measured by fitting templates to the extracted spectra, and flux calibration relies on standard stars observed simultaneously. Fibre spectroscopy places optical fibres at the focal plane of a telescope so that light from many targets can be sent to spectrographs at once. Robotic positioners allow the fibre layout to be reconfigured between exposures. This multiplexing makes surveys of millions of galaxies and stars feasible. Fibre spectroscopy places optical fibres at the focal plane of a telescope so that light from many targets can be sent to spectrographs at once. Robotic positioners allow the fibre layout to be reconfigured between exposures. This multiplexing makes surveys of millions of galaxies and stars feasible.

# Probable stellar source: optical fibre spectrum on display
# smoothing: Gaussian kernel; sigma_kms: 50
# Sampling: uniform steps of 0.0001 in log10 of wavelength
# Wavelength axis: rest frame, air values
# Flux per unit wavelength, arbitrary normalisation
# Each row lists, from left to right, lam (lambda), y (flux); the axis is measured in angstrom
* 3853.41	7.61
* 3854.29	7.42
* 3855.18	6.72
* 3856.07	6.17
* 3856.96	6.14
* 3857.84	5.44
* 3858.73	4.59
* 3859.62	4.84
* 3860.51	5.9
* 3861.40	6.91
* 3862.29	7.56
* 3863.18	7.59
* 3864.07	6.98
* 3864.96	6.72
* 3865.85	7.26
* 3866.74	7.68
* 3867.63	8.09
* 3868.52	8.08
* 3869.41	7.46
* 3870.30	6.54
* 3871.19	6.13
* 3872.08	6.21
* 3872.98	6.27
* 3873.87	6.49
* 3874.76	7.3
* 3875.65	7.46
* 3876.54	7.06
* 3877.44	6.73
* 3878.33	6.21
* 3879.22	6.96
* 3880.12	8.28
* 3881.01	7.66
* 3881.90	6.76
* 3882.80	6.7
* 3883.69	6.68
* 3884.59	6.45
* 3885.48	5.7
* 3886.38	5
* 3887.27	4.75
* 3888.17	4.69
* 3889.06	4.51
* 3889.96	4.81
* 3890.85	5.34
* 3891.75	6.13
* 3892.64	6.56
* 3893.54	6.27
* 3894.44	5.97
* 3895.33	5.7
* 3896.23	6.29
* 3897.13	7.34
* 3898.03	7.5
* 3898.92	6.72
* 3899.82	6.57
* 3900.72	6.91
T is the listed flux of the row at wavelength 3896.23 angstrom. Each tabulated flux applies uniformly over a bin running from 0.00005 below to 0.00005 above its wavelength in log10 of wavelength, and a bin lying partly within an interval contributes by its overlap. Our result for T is 6.29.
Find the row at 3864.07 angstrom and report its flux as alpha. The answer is 6.98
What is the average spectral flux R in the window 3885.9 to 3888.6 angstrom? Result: 4.81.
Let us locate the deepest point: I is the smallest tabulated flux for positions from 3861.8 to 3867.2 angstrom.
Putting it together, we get 6.72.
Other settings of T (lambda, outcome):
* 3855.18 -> 6.72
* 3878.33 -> 6.21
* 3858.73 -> 4.59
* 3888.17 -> 4.69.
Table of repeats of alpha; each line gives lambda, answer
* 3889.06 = 4.51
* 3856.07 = 6.17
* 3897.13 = 7.34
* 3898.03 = 7.5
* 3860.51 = 5.9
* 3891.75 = 6.13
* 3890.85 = 5.34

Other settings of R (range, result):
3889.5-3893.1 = 5.71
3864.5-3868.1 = 7.44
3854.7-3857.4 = 6.35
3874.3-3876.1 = 7.4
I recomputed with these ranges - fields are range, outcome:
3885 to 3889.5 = 4.51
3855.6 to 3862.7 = 4.59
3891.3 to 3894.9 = 5.97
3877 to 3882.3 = 6.21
